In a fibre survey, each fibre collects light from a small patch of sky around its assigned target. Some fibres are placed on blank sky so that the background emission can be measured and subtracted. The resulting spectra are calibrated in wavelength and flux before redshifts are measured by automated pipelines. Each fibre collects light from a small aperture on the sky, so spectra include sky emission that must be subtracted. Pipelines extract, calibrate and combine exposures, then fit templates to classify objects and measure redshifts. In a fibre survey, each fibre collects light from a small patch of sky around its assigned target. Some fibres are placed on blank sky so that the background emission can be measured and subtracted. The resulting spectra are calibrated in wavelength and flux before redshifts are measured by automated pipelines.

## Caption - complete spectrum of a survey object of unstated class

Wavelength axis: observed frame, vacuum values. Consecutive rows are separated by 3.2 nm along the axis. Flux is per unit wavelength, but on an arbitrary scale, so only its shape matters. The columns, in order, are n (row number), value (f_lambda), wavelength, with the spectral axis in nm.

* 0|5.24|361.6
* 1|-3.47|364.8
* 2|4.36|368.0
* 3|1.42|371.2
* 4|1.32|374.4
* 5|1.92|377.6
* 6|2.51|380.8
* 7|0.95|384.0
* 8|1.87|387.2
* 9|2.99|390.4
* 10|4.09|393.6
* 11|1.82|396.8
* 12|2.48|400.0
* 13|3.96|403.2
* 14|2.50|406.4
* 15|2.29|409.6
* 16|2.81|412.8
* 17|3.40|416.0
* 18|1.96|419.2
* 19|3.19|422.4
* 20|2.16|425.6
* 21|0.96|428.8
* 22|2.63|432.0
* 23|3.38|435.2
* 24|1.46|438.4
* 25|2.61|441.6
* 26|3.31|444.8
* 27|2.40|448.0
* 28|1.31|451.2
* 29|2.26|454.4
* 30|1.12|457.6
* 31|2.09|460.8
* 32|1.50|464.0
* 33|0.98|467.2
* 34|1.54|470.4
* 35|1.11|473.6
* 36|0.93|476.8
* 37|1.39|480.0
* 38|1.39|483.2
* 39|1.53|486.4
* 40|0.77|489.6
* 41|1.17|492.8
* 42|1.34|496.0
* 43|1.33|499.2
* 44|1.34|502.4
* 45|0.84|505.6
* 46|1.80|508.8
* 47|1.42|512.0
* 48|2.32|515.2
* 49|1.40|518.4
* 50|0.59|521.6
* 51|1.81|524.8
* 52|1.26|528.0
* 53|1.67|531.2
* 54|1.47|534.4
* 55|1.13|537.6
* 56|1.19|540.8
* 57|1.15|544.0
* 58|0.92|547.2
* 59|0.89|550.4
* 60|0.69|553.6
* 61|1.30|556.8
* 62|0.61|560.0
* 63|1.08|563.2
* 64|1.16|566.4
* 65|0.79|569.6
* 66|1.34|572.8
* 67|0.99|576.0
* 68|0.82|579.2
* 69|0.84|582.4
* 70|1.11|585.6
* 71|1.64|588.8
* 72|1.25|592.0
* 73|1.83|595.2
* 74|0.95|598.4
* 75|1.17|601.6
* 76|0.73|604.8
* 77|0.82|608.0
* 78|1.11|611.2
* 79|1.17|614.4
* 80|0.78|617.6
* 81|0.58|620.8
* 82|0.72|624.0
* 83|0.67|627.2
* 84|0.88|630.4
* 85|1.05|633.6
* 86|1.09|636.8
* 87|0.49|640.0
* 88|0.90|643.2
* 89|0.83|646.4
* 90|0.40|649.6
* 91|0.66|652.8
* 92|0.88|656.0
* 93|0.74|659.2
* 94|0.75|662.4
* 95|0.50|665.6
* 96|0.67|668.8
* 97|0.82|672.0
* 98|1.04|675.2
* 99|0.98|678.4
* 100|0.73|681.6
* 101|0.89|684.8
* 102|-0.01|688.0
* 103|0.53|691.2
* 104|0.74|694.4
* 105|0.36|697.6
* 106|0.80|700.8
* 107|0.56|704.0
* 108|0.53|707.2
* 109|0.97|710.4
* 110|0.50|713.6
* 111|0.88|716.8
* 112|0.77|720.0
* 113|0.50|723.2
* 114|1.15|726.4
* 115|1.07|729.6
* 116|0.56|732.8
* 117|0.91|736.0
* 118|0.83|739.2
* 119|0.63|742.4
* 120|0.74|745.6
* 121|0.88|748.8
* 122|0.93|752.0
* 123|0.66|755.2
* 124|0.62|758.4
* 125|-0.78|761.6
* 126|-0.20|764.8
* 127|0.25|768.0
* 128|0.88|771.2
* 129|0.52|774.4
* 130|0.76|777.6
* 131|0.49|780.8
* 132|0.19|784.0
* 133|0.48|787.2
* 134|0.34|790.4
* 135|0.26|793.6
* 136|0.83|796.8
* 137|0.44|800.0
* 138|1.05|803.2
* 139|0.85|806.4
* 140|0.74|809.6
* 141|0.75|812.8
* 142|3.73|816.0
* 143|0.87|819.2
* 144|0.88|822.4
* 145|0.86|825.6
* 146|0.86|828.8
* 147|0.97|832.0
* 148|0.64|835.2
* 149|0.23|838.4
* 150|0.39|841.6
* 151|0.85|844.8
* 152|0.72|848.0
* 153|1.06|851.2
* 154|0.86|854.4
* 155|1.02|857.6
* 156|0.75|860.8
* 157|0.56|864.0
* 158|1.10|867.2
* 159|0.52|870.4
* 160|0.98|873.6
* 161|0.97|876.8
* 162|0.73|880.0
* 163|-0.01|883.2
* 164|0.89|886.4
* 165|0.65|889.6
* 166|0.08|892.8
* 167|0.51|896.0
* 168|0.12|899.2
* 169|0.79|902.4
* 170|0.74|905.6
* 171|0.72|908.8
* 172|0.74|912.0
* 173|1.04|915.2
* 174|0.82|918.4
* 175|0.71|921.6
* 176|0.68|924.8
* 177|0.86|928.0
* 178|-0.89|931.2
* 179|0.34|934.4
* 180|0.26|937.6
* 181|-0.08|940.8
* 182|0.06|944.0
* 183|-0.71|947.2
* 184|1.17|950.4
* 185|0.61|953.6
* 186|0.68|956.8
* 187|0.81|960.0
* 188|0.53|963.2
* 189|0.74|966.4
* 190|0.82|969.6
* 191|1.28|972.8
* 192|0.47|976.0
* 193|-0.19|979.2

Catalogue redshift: 1.187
